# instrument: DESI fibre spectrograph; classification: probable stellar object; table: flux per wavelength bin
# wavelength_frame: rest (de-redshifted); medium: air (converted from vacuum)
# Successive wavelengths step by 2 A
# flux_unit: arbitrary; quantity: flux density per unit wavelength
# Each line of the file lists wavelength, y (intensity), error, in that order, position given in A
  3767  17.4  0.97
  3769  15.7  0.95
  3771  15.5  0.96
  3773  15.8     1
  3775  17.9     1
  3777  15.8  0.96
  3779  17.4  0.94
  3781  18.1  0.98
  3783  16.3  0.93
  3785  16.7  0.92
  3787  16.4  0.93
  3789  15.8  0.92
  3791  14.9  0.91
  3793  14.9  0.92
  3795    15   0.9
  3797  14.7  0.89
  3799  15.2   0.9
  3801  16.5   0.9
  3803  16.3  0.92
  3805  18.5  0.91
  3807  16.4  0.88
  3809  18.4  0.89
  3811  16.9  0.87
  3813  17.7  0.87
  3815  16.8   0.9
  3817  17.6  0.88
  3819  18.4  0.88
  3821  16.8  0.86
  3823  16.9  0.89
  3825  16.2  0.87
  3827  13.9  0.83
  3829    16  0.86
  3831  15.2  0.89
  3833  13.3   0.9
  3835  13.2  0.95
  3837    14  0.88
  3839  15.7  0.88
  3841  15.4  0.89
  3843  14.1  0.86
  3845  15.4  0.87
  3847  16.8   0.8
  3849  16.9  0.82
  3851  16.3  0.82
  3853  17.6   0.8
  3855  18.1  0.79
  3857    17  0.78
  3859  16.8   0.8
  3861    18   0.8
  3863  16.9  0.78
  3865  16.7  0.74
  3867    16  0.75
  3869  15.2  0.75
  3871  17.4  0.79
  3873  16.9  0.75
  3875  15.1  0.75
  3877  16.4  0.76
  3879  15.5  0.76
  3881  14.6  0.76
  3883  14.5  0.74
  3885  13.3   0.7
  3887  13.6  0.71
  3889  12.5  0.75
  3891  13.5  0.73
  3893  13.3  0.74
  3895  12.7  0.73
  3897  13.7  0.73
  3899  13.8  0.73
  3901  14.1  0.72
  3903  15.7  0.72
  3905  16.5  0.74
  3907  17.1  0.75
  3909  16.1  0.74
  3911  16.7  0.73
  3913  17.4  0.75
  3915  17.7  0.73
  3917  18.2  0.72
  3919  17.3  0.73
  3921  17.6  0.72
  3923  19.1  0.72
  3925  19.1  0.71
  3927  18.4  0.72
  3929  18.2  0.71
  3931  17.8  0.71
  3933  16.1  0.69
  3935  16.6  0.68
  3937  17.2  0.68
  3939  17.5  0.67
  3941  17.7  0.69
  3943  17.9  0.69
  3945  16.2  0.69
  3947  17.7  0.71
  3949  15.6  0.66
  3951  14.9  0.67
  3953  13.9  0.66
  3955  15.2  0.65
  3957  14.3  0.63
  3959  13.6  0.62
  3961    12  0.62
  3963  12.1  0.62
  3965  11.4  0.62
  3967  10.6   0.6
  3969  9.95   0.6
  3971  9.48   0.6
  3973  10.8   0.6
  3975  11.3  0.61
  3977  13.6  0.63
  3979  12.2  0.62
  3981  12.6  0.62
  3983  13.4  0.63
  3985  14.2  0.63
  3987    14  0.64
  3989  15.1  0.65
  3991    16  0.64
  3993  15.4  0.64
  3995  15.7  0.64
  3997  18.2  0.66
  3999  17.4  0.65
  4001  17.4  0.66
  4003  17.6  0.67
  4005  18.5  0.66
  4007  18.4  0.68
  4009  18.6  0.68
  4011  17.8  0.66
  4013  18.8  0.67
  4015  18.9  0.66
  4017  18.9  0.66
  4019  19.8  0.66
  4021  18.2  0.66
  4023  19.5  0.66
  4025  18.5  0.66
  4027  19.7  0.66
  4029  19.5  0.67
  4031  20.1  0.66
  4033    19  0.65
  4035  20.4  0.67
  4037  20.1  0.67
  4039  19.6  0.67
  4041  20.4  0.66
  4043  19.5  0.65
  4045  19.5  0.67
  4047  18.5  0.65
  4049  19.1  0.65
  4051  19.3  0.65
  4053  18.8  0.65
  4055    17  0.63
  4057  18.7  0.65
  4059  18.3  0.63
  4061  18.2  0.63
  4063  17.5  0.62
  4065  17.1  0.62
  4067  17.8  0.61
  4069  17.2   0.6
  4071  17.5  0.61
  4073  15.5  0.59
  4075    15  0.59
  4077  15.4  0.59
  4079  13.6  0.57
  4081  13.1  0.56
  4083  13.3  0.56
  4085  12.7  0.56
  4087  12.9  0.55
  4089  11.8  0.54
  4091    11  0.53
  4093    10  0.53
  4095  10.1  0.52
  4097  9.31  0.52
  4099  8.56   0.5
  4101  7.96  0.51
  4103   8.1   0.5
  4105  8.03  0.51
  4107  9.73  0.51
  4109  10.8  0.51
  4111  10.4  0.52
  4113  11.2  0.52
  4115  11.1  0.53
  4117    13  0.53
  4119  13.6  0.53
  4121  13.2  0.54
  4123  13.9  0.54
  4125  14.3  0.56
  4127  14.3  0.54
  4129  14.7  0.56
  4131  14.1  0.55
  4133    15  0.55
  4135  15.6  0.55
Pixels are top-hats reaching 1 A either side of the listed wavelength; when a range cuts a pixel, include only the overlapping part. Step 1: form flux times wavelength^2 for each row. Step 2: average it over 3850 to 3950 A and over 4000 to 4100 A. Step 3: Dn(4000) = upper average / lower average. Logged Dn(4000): 1.12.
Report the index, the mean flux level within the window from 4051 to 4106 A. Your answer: 14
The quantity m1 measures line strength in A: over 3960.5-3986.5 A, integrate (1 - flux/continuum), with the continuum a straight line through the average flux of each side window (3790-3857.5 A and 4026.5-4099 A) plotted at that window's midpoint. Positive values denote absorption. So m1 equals 7.1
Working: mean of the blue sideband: 16.1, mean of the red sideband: 16.4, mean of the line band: 11.9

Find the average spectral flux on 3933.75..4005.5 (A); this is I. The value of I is 14.6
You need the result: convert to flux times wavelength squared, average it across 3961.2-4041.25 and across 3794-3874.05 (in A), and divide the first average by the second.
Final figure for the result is 1.1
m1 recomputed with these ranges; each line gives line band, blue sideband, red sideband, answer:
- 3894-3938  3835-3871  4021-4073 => 0.97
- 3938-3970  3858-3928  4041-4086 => 3.72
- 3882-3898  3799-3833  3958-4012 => 2.30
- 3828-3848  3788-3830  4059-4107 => 1.40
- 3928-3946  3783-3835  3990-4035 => 0.28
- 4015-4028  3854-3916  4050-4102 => -3.74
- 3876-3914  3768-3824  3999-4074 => 5.70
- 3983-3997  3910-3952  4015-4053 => 2.54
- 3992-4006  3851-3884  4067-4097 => -2.43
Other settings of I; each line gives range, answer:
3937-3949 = 17.2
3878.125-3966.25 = 15.6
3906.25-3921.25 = 17.2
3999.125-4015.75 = 18.2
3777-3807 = 16.2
